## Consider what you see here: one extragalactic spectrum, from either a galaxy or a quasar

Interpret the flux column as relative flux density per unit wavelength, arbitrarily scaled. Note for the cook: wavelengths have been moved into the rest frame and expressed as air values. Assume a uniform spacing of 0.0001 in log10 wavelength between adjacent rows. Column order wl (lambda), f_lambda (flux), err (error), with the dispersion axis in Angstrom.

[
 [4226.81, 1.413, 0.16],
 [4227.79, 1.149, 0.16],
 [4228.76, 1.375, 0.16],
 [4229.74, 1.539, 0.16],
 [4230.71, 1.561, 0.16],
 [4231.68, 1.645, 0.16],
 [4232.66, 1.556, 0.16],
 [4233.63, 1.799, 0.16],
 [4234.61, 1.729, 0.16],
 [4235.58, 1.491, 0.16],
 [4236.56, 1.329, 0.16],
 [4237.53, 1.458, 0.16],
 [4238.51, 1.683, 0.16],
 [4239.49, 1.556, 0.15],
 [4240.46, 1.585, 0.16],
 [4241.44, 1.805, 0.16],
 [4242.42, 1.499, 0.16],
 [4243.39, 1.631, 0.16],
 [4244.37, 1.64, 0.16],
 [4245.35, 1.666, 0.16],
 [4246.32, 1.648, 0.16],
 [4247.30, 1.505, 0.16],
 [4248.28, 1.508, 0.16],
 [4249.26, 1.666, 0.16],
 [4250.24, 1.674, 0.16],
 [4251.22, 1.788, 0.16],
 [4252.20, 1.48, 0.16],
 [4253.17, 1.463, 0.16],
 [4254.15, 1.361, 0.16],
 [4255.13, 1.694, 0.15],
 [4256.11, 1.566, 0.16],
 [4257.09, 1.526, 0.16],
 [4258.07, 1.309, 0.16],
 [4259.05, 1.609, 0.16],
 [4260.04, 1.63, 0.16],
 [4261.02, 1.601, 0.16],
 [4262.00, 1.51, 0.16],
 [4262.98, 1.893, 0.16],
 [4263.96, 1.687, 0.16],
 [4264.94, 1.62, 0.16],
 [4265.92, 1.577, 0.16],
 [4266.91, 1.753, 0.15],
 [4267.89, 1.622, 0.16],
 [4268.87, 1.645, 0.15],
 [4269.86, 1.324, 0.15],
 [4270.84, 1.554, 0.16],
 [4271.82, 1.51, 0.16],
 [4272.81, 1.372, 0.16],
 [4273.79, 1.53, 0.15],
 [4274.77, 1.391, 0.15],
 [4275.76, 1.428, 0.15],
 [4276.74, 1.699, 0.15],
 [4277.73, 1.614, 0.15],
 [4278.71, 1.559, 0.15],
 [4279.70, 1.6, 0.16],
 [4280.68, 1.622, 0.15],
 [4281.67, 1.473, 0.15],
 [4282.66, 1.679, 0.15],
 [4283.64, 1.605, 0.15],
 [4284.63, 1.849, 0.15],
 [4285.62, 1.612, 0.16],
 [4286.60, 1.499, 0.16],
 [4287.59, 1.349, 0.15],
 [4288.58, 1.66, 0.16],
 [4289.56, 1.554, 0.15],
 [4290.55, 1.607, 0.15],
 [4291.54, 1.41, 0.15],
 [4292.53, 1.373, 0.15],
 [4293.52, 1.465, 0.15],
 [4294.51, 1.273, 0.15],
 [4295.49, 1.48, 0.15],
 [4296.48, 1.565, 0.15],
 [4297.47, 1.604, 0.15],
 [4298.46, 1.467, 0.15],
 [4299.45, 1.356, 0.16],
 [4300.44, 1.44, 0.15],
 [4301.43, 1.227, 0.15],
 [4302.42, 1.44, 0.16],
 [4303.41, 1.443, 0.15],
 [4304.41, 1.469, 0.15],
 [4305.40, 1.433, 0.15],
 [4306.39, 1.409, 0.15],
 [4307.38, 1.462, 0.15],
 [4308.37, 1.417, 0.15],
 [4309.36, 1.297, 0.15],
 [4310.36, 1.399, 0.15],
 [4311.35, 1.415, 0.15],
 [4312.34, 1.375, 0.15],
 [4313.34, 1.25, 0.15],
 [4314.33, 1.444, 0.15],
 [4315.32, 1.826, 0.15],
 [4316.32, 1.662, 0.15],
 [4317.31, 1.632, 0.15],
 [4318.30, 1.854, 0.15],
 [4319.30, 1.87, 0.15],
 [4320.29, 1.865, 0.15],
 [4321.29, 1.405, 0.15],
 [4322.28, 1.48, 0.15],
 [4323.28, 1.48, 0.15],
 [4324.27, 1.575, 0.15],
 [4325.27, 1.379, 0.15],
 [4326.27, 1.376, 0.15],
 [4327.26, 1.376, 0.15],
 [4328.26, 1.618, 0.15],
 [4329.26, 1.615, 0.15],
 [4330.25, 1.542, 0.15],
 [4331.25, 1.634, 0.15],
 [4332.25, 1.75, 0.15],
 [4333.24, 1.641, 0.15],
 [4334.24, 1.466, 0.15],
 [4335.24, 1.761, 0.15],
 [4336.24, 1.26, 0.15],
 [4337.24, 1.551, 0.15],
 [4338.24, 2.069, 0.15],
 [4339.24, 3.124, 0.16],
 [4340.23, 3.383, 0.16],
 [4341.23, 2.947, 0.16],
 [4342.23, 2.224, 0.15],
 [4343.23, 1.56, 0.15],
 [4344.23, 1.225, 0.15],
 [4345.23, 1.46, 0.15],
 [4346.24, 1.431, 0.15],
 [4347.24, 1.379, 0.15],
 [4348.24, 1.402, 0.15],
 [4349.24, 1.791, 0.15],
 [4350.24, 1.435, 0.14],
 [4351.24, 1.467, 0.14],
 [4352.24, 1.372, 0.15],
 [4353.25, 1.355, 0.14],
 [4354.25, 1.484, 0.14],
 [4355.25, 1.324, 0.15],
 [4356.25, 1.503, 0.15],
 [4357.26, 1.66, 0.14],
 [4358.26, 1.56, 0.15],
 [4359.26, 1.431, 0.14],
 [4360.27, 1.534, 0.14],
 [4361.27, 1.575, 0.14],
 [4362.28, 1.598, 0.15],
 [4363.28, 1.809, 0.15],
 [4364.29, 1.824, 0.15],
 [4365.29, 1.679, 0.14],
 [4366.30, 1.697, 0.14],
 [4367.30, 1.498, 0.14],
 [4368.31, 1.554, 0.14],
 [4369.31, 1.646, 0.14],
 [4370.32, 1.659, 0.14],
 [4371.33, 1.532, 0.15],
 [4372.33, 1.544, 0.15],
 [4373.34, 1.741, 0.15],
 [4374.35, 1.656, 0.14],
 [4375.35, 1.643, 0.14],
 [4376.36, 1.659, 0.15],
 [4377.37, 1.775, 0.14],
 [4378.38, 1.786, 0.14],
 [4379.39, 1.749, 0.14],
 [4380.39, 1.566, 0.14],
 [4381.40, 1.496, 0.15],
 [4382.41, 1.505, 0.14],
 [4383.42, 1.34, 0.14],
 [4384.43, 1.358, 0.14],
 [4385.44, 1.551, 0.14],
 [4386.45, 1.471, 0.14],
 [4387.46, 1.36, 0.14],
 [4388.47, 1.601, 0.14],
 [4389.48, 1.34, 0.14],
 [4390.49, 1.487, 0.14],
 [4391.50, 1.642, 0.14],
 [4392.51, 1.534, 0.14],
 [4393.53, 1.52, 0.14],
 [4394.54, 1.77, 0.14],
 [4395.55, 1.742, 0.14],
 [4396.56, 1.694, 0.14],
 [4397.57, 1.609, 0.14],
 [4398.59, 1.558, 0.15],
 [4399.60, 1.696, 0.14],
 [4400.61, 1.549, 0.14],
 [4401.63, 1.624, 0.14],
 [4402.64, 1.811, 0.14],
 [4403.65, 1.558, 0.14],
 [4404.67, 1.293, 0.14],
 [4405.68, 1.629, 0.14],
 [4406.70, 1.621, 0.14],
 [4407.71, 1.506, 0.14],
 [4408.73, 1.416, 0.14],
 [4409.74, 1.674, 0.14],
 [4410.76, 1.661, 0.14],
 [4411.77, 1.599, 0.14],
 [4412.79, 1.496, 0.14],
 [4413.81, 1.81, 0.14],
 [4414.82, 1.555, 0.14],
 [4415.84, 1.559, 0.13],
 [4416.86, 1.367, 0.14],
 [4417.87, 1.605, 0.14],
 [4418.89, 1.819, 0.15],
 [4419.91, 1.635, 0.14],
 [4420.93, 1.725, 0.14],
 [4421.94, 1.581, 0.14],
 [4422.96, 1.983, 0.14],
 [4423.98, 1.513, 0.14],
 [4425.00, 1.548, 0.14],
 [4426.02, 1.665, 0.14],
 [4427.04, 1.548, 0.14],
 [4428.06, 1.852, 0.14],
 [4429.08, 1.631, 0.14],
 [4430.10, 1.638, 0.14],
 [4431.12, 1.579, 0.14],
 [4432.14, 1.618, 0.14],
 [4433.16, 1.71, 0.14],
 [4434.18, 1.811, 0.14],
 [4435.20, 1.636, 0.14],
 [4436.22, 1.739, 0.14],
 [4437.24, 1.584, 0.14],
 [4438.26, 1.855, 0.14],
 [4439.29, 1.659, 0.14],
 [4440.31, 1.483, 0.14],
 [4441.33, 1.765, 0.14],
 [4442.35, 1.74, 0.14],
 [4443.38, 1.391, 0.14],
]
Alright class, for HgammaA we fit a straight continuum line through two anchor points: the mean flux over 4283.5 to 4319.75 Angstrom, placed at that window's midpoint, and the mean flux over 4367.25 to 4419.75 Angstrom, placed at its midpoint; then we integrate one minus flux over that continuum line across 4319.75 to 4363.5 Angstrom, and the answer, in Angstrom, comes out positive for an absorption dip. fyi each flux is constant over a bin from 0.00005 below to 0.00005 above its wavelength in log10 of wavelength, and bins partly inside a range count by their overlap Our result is -3.4 Angstrom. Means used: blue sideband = 1.5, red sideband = 1.59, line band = 1.66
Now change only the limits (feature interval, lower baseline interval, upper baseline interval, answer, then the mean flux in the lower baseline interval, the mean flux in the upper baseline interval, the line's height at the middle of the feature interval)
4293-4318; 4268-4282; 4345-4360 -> 0.9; 1.53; 1.47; 1.5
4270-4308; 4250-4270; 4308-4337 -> 1.6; 1.59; 1.54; 1.57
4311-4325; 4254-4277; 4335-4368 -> 0.6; 1.56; 1.71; 1.65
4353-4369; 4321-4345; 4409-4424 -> 1.4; 1.77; 1.64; 1.73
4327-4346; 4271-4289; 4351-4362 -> -4.5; 1.56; 1.48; 1.5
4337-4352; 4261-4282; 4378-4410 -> -3.1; 1.57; 1.56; 1.57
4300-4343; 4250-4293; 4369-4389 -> -2.3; 1.56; 1.58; 1.57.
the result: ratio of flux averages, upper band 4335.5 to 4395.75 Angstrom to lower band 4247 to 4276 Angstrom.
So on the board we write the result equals 1.05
